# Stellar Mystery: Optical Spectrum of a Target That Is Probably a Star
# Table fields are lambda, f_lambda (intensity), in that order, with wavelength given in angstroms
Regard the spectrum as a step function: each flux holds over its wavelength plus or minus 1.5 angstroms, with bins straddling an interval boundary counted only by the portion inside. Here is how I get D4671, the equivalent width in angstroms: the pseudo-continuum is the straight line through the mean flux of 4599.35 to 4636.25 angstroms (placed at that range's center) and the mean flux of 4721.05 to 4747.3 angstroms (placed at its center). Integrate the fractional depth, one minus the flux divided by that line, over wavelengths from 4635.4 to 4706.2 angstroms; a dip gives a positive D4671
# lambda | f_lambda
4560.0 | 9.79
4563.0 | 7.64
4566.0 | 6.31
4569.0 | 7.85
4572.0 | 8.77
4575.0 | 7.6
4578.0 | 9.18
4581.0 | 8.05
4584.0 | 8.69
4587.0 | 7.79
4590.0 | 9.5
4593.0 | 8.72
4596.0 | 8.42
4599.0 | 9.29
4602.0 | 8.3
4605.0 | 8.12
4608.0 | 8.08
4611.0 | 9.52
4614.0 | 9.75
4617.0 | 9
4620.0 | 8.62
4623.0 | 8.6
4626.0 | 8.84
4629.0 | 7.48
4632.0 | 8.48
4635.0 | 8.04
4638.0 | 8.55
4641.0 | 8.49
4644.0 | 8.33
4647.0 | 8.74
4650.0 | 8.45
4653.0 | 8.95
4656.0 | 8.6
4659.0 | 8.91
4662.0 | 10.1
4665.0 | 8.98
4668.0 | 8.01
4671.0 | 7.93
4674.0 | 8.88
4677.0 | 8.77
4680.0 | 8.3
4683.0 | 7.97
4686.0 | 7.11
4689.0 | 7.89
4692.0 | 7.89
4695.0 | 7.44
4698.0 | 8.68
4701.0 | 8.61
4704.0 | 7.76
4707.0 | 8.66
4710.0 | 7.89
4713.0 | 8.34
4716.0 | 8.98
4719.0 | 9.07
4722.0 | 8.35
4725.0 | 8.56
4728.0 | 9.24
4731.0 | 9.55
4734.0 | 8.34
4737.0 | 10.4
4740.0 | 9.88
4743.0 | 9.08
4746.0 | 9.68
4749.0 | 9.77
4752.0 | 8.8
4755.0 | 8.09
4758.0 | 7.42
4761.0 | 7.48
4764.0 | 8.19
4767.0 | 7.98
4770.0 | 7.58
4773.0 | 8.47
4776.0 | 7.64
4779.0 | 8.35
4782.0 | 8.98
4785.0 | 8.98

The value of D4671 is 3.86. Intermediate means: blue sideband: 8.6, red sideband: 9.25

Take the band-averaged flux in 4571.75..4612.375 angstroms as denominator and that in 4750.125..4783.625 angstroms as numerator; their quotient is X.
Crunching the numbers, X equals 0.95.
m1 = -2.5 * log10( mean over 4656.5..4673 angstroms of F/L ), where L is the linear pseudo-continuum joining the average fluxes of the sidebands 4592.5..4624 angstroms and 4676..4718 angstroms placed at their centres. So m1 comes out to -0.05 mag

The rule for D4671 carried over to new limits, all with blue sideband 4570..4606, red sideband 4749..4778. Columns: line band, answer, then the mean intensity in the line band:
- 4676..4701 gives 0.7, 8.03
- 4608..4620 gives -1.0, 9.16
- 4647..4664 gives -1.3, 8.98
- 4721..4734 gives -1.2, 8.88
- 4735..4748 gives -2.5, 9.71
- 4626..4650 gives 0.2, 8.34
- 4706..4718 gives -0.4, 8.48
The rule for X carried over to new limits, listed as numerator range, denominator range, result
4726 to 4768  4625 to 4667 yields 1.03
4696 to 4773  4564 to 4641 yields 1.02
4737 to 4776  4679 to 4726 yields 1.04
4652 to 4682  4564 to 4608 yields 1.05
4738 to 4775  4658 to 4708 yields 1.03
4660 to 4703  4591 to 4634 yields 0.96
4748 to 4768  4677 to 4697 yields 1.04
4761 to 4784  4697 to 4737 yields 0.94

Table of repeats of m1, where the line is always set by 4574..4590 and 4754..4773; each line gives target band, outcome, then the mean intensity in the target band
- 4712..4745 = -0.147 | 9.09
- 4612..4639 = -0.045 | 8.61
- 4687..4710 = -0.008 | 8.09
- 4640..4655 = -0.052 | 8.6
